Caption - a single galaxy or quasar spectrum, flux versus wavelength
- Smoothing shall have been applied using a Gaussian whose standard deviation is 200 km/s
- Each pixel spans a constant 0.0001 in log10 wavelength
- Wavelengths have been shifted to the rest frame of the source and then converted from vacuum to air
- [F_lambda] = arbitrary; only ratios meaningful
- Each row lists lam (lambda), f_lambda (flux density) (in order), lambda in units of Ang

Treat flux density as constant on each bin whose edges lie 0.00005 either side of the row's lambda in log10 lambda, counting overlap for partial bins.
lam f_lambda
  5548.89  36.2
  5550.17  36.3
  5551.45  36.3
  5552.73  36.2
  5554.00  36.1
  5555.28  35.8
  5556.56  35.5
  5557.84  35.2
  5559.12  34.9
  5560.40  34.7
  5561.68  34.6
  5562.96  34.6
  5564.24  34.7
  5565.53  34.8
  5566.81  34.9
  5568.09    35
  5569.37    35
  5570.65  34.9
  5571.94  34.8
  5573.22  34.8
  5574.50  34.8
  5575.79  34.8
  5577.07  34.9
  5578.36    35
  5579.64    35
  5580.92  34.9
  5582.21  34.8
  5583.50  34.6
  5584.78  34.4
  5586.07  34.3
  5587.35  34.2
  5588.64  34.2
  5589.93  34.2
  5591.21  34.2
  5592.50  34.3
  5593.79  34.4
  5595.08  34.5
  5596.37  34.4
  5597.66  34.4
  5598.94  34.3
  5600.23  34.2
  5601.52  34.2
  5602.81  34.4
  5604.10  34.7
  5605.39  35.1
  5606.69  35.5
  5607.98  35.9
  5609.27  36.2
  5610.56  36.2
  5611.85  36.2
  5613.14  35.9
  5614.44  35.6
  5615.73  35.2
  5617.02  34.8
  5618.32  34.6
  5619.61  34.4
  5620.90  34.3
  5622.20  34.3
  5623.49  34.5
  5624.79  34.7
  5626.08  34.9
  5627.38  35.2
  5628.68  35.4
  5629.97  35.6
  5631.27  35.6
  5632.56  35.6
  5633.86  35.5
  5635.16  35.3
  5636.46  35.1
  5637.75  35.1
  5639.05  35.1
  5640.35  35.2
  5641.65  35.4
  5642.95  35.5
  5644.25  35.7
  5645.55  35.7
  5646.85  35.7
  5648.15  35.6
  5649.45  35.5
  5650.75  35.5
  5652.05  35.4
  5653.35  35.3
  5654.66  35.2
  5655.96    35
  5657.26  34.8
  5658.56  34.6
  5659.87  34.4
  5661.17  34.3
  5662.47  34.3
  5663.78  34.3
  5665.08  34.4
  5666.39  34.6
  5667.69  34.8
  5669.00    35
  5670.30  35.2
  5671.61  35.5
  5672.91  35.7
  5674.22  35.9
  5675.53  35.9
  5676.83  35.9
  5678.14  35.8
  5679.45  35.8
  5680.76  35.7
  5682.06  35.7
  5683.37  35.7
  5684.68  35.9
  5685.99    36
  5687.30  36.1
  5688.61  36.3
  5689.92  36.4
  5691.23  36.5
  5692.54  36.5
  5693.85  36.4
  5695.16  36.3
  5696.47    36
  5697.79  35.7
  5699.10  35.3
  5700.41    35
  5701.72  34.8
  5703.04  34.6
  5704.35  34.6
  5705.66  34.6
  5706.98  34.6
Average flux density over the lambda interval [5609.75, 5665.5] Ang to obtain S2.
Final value 35.1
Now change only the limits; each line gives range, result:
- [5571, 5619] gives 34.8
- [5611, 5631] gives 35.1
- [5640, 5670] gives 35.1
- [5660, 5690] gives 35.4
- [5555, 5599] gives 34.7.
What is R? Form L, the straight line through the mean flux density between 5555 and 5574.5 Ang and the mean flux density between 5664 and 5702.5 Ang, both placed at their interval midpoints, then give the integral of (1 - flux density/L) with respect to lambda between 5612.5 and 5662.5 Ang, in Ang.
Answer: 0.3 Ang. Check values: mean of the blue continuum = 34.9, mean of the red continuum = 35.7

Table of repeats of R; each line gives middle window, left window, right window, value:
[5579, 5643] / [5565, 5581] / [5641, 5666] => 0.1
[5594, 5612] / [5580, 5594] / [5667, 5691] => -0.2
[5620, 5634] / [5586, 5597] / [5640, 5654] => 0.0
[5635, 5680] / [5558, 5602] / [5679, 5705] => 0.3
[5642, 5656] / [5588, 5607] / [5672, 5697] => 0.0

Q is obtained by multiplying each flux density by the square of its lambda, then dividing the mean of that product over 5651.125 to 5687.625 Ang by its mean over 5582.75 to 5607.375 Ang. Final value 1.05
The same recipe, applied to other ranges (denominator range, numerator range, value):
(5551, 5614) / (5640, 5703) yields 1.05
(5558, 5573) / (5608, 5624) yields 1.03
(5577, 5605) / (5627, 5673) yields 1.04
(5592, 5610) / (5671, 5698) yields 1.07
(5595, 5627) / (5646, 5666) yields 1.02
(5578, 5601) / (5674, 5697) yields 1.08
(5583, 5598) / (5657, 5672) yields 1.04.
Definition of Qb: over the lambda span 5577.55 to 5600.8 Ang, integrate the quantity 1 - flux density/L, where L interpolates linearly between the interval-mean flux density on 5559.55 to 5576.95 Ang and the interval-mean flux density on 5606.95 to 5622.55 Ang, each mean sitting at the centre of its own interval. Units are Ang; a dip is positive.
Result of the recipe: 0.4 Ang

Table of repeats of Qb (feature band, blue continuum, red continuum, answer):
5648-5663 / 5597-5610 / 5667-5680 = 0.17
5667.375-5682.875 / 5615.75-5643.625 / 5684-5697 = 0.15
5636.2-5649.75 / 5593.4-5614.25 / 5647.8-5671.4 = -0.19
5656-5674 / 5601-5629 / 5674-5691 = 0.47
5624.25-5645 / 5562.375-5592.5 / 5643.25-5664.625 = -0.20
